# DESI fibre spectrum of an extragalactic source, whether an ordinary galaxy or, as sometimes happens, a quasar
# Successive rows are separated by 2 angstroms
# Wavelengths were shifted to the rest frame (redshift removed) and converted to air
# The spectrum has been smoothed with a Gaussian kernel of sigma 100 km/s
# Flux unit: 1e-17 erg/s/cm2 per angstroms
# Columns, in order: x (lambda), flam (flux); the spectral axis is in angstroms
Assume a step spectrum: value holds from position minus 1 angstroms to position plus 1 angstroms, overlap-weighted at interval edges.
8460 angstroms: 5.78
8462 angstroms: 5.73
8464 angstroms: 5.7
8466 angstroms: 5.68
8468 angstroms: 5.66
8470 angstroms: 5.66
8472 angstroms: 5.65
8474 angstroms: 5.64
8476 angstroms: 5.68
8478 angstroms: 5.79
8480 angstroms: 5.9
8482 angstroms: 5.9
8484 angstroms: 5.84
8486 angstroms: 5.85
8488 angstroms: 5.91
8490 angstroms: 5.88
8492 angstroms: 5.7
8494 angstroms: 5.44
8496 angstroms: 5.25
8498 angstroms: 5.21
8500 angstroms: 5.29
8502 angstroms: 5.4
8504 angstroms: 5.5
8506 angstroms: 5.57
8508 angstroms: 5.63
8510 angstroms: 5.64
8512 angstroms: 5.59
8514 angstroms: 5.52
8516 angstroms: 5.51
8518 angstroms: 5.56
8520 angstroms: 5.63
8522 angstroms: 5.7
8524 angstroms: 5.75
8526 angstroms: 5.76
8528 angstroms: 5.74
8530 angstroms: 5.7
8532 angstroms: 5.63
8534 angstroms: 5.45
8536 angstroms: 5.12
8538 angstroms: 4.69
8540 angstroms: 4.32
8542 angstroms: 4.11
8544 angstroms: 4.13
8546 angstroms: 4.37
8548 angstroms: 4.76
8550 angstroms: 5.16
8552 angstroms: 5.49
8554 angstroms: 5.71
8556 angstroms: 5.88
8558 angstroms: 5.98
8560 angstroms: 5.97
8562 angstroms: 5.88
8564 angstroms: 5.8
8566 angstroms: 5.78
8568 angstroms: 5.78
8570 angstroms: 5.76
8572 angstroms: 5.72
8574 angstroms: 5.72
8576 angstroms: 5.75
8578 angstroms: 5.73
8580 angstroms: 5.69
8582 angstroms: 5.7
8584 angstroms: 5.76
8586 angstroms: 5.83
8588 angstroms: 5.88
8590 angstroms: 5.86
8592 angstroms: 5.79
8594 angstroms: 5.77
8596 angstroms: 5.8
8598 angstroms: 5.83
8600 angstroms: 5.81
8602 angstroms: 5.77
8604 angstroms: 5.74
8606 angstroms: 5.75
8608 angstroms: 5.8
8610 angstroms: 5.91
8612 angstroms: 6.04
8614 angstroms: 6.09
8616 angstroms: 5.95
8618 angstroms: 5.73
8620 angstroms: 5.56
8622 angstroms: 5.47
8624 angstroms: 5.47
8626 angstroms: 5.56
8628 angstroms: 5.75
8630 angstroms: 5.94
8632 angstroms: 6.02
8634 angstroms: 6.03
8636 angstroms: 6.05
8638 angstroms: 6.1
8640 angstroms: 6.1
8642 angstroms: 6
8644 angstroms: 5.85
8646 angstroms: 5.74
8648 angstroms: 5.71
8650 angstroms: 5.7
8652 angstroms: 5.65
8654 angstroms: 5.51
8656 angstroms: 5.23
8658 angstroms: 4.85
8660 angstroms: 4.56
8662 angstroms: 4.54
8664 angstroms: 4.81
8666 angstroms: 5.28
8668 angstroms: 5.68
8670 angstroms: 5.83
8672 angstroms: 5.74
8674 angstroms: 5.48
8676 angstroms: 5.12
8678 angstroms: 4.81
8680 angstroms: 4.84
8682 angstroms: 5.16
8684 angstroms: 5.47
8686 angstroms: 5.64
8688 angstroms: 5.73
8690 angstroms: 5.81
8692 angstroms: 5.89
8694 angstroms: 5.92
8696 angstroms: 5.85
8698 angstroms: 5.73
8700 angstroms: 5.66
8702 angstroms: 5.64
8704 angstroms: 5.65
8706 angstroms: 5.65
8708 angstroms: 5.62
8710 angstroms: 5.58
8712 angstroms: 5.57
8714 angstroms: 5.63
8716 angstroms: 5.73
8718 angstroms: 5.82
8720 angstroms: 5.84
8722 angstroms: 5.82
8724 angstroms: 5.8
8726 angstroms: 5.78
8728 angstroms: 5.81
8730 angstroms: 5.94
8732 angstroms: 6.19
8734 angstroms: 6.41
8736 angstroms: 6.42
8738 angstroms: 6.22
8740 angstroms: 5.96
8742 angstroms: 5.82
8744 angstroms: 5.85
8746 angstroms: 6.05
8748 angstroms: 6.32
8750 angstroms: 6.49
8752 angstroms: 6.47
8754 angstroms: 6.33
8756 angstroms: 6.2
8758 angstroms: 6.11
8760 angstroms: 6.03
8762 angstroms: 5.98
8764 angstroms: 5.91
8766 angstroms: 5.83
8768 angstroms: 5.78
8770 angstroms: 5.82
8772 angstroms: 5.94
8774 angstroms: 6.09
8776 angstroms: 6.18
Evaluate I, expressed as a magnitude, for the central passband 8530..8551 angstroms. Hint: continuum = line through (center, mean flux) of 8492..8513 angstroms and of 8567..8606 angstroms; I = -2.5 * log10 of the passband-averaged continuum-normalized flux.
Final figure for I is 0.16 mag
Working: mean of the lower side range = 5.46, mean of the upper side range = 5.77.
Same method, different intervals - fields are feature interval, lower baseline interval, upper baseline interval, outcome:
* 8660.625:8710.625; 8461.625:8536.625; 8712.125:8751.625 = 0.08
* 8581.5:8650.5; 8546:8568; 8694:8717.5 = -0.04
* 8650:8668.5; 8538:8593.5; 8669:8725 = 0.09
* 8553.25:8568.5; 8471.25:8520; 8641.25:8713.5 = -0.05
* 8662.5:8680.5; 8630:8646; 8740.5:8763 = 0.15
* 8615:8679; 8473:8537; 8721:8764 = 0.06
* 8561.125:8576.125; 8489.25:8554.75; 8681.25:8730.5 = -0.07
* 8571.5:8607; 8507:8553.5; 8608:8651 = -0.03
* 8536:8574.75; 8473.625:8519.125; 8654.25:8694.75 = 0.04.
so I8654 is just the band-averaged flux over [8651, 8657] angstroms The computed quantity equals 5.46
